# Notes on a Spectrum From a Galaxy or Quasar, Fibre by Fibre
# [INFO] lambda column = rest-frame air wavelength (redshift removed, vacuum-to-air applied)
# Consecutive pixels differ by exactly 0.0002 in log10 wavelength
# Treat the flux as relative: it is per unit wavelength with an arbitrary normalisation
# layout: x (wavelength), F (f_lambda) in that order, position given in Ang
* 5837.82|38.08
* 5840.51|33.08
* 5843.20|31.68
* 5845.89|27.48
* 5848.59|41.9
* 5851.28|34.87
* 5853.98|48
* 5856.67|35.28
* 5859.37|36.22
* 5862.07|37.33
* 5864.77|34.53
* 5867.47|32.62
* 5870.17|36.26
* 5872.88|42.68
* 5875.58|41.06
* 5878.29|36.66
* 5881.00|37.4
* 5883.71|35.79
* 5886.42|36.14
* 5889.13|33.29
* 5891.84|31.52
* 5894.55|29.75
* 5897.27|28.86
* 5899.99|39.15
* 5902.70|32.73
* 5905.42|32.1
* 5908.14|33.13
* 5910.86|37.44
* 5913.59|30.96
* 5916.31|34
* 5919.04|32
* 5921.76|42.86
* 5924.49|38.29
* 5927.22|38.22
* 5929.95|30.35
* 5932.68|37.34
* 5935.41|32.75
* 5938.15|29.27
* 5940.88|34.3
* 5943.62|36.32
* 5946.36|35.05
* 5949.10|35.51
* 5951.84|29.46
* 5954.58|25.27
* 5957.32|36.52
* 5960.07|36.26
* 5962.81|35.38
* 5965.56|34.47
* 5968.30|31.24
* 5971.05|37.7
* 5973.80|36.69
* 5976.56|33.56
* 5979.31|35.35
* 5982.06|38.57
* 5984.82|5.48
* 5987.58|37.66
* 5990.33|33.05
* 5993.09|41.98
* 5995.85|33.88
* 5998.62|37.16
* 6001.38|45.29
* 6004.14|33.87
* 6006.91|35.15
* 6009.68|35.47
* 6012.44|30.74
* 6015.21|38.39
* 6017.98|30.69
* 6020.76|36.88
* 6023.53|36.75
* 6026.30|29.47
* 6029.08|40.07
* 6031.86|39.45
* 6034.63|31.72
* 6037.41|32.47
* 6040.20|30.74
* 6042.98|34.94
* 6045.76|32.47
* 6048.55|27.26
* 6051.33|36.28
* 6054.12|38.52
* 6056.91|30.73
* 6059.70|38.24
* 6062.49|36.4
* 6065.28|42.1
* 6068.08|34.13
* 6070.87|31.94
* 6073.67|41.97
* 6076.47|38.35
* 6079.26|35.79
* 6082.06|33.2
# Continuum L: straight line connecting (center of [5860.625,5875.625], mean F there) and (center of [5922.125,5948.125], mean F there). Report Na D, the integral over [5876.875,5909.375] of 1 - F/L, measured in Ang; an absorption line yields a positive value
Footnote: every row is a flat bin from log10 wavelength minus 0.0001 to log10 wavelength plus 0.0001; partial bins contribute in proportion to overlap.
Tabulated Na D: 2.2 Ang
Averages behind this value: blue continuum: 37.1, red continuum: 35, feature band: 33.9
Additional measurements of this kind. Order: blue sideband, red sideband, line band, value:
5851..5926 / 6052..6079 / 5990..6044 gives 1.6 Ang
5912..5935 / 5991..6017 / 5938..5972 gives 2.1 Ang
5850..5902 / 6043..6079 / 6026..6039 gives 0.3 Ang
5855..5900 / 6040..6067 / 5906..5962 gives 1.8 Ang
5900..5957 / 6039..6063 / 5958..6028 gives -1.1 Ang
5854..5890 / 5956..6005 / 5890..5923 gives 2.4 Ang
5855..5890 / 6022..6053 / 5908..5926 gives 0.1 Ang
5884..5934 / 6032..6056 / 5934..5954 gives 0.7 Ang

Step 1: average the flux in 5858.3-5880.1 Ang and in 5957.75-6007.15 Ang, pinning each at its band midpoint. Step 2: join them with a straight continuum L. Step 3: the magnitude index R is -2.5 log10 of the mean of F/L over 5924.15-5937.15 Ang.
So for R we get 0.03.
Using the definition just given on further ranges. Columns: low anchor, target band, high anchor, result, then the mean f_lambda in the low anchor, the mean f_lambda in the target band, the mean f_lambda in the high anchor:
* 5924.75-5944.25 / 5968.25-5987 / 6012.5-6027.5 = 0.09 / 34.2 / 31.5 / 34.2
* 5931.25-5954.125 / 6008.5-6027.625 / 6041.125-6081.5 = 0.02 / 33.4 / 34.1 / 35.6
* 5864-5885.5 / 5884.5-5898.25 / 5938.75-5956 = 0.13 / 37.2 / 32.2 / 32.5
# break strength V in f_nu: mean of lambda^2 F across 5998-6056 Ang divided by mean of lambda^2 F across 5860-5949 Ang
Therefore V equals 1.0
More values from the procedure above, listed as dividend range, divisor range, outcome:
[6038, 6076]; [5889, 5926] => 1.08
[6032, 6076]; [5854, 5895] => 1.02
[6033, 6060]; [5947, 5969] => 1.03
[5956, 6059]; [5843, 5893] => 0.99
